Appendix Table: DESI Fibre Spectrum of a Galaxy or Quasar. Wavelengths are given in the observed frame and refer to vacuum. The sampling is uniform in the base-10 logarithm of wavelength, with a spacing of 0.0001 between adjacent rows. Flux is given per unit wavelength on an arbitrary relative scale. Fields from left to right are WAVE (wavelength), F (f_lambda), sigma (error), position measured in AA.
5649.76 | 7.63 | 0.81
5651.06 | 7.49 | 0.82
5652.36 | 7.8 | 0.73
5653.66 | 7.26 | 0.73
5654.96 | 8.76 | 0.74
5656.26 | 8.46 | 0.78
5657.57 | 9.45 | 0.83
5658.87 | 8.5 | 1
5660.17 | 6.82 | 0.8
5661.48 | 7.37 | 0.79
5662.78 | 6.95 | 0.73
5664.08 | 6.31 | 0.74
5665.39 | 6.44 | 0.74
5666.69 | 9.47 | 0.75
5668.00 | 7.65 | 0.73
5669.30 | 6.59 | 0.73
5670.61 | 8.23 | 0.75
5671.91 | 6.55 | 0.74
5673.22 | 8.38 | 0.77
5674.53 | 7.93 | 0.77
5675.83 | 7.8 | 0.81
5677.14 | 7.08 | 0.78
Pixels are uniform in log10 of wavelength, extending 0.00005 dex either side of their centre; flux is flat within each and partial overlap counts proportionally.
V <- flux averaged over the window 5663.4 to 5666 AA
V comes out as 6.38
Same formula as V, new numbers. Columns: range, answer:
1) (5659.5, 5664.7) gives 6.88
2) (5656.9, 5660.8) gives 8.26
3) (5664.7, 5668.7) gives 7.82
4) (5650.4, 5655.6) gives 7.83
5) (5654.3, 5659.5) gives 8.79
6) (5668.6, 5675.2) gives 7.54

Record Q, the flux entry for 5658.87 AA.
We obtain 8.5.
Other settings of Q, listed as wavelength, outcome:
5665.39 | 6.44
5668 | 7.65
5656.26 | 8.46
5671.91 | 6.55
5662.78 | 6.95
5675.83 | 7.8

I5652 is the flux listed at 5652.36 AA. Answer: 7.8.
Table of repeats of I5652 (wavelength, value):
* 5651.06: 7.49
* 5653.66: 7.26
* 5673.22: 8.38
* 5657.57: 9.45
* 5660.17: 6.82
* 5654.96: 8.76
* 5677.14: 7.08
